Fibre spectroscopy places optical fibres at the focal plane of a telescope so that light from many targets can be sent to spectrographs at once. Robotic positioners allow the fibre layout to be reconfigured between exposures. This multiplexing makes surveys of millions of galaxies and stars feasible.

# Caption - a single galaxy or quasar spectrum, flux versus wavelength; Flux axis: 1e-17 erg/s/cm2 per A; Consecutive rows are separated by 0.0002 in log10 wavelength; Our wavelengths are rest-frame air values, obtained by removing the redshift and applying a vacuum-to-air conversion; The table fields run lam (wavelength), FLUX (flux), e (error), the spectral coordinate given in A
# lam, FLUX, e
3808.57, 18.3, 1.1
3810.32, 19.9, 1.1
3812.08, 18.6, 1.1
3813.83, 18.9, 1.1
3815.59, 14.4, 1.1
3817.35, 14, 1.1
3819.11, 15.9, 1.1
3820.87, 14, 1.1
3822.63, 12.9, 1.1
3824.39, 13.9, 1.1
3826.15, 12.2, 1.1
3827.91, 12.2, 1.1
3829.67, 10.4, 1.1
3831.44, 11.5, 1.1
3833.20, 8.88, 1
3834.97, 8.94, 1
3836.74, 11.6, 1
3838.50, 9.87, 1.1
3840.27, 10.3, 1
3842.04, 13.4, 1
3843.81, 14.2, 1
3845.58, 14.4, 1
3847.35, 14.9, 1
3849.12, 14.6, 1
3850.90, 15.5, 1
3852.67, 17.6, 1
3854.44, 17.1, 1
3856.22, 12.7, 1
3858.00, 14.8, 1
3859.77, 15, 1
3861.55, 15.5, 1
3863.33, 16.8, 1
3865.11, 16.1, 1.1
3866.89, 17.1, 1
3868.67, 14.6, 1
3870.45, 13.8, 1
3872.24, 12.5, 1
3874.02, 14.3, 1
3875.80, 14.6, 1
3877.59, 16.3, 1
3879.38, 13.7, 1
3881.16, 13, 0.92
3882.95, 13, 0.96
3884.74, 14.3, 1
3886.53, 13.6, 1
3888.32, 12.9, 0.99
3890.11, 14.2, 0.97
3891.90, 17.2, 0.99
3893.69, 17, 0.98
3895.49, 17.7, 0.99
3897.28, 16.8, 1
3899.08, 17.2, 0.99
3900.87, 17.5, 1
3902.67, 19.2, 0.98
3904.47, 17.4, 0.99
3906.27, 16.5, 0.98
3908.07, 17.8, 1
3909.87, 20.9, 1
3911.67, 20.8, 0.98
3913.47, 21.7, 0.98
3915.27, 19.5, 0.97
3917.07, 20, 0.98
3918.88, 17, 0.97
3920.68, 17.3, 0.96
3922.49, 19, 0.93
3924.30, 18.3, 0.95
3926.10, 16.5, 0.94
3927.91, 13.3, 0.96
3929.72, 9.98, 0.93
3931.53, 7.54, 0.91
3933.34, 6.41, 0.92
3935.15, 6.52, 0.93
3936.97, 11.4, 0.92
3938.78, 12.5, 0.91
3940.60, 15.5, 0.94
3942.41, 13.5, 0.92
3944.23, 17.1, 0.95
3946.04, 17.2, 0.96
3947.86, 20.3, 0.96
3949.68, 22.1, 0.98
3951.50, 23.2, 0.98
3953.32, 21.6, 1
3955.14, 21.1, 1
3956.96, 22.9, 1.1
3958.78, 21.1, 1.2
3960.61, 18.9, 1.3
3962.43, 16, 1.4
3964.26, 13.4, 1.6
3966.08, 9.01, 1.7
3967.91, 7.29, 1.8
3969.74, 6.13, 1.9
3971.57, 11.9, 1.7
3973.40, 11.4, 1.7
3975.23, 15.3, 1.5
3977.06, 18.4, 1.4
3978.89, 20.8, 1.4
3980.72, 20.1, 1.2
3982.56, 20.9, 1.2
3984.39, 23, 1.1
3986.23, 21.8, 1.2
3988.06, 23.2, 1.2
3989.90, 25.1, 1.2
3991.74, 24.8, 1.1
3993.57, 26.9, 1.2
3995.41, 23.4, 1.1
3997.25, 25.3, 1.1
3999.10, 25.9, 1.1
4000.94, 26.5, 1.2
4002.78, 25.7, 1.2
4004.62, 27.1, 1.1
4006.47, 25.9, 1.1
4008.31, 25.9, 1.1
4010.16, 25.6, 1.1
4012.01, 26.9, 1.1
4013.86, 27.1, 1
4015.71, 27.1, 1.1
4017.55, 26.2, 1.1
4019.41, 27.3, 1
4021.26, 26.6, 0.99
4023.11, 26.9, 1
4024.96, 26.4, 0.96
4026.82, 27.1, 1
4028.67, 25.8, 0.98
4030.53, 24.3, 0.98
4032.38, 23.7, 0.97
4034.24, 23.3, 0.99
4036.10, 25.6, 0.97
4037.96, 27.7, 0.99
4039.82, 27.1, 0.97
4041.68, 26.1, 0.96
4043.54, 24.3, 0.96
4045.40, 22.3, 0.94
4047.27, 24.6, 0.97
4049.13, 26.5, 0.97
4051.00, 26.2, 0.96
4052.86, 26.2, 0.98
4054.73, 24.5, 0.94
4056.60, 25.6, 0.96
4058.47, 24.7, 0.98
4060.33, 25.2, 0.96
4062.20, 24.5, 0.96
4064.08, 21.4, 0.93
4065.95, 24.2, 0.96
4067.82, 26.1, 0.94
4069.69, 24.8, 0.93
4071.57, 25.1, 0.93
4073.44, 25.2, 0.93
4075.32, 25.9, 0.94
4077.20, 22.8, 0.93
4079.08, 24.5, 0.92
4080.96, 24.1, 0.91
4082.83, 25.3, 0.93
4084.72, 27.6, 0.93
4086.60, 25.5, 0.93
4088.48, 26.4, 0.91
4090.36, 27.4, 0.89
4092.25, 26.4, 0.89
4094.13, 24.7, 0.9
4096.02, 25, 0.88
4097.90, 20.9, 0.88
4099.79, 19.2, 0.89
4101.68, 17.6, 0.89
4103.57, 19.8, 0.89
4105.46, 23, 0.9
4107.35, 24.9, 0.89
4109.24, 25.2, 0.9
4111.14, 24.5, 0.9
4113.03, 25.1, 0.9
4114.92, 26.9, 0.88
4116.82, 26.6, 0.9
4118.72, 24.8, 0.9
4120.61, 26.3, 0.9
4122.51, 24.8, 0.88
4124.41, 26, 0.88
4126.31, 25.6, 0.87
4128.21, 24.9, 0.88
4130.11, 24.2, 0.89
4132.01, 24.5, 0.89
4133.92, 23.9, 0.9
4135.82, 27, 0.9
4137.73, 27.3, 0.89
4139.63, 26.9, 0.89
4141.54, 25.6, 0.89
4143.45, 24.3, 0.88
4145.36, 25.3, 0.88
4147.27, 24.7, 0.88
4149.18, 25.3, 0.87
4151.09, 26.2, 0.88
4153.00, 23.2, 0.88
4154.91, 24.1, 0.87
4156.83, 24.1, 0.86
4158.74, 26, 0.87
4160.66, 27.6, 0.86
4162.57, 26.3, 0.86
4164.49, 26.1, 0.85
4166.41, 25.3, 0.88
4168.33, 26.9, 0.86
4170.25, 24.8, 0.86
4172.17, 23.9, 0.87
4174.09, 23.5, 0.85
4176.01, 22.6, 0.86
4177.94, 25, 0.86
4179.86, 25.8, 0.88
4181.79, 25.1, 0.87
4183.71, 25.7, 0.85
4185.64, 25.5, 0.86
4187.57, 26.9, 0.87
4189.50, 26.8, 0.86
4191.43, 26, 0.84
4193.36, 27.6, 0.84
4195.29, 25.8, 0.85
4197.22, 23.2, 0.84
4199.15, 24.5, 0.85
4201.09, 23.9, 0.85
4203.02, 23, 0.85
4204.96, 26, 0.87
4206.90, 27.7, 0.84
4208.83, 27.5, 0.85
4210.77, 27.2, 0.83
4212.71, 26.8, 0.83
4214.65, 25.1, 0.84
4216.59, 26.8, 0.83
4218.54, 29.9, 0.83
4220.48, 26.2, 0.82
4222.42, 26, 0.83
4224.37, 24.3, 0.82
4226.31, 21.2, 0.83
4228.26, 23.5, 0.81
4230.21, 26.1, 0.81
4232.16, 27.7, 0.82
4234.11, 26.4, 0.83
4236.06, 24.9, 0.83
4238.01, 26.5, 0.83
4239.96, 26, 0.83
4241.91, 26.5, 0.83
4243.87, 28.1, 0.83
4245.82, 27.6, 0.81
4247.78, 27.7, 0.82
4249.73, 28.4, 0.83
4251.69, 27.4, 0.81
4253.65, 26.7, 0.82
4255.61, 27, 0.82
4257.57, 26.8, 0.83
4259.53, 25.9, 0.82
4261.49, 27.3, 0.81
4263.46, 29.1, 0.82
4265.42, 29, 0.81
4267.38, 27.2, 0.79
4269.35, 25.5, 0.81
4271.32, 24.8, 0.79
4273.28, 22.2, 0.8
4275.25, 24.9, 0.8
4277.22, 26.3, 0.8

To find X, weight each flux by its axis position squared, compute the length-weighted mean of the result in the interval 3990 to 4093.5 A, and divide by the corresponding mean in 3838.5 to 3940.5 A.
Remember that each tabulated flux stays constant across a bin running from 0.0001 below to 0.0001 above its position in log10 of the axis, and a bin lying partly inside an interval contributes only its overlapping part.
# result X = 1.81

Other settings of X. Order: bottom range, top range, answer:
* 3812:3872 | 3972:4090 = 1.94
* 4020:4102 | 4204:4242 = 1.13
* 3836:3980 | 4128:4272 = 1.93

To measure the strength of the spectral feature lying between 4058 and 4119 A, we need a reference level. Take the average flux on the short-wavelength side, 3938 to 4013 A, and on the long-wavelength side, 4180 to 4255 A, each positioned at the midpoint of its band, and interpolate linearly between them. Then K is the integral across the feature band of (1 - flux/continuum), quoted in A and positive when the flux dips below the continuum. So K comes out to -4.1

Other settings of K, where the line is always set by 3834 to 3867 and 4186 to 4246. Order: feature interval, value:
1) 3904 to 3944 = 2.49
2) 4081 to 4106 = -2.04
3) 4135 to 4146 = -1.19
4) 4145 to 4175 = -1.31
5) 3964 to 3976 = 5.06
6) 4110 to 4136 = -2.67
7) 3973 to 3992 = -2.15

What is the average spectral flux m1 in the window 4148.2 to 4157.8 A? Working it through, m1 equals 24.6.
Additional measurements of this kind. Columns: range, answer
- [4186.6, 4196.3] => 26.6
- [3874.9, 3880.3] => 14.9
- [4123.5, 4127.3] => 25.8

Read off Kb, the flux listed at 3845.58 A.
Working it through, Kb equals 14.4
